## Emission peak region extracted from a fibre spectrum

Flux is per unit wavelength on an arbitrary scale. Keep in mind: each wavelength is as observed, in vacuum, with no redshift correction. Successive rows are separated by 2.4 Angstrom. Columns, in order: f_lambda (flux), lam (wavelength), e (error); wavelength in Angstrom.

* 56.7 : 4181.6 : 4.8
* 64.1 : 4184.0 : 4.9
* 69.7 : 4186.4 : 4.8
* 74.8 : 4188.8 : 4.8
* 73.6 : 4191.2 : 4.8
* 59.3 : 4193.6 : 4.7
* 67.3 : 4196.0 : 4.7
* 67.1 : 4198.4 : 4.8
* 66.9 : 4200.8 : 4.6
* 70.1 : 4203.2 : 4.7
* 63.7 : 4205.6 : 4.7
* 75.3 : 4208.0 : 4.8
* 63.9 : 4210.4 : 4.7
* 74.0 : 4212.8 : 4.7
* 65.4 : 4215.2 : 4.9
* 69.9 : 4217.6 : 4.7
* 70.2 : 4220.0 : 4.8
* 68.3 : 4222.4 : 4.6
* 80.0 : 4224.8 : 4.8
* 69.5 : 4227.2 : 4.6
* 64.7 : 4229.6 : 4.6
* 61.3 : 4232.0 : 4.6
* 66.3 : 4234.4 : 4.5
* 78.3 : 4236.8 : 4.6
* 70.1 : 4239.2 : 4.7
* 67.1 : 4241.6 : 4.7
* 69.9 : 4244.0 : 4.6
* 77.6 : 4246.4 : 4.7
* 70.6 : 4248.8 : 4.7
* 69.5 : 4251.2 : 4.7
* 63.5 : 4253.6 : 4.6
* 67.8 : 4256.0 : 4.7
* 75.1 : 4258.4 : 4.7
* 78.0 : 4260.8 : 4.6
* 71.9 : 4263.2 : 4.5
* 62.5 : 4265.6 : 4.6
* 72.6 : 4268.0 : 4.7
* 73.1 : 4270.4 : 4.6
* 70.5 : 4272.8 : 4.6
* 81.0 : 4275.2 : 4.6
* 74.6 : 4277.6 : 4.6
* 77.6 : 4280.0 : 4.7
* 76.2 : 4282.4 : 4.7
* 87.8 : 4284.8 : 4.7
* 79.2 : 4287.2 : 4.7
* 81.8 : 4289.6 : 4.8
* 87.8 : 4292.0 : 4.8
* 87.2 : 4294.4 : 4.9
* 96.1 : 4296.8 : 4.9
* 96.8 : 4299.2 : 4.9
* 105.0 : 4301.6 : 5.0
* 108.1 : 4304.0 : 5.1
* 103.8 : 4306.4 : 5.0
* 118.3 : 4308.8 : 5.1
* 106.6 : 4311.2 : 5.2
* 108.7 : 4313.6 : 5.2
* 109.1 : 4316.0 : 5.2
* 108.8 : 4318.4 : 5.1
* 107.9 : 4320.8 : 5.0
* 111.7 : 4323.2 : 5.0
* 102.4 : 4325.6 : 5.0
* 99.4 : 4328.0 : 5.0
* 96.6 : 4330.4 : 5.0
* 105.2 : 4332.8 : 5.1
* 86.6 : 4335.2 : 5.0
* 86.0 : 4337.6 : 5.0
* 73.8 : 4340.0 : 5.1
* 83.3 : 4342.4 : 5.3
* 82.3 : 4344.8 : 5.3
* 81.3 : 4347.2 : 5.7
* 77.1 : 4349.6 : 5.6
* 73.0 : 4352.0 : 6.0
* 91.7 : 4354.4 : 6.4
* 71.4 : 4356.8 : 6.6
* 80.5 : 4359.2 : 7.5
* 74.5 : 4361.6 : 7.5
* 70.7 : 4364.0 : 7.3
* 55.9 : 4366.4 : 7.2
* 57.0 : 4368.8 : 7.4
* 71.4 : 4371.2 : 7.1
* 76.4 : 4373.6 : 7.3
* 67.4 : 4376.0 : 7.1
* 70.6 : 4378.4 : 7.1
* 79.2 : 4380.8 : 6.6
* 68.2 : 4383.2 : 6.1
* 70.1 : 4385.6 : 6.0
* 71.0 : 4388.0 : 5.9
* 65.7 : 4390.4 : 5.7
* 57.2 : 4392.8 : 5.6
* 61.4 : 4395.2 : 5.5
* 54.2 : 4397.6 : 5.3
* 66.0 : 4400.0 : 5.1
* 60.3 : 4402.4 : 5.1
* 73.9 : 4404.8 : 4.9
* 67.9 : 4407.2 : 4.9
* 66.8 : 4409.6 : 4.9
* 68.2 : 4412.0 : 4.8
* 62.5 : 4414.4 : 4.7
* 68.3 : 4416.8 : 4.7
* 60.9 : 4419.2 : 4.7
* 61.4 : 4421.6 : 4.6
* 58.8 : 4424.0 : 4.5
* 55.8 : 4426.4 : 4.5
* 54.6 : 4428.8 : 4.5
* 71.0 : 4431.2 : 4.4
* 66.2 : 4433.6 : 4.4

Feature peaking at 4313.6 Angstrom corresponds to Mg II 2798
